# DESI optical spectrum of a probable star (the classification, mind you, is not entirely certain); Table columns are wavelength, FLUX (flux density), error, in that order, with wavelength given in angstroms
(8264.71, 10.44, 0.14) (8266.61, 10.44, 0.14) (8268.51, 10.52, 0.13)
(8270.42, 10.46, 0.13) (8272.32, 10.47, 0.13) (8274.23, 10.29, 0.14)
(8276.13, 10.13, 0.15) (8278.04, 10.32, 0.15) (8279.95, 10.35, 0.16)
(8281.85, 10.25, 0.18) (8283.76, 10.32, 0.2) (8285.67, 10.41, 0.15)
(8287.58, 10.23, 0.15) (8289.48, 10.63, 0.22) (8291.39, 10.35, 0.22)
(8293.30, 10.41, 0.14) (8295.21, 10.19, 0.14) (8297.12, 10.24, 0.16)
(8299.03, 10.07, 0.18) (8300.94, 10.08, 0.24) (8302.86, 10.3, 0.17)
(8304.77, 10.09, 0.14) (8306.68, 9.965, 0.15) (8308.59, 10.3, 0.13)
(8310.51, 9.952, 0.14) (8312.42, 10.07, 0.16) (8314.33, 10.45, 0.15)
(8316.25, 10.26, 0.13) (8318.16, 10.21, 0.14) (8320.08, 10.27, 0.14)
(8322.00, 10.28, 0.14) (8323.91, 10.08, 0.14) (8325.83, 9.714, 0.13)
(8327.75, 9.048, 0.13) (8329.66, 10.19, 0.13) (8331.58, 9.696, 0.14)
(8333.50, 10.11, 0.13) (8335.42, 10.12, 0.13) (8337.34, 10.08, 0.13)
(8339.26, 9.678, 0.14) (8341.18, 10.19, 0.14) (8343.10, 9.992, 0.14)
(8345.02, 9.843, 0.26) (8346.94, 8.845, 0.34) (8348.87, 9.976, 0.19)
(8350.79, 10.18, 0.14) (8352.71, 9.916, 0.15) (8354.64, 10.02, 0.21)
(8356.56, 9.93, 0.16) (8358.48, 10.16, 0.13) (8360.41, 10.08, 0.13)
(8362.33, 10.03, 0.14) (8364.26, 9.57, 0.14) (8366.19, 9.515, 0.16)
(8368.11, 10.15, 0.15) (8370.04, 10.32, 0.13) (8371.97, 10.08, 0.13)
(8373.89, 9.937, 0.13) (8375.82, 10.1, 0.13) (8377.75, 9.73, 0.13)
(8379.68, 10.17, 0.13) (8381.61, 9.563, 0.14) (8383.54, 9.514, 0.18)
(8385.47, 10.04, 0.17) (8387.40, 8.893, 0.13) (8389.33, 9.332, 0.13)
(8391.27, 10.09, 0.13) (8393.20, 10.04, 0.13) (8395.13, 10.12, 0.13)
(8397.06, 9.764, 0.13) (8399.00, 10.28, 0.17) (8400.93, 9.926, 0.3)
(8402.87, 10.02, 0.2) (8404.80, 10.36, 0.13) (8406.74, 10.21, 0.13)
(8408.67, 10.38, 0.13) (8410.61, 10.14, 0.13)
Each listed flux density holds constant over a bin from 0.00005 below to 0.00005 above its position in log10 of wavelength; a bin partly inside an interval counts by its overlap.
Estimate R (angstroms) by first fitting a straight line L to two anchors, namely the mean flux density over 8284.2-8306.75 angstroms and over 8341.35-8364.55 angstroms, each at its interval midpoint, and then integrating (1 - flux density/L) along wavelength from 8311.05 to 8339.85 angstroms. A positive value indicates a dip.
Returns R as 0.1 angstroms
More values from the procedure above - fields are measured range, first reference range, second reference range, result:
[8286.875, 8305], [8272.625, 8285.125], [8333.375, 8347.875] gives -0.2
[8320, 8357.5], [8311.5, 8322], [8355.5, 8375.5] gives 0.9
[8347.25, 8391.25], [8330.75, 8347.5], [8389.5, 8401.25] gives 0.3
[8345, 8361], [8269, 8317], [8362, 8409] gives 0.3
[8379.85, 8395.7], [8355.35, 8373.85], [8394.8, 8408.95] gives 0.6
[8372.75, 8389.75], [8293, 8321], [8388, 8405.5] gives 0.5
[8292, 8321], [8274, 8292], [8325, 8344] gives -0.2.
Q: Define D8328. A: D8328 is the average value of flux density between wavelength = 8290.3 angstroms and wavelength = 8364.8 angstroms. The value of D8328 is 10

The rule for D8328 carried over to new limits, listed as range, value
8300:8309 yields 10.1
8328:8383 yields 9.92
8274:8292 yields 10.3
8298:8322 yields 10.2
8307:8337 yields 10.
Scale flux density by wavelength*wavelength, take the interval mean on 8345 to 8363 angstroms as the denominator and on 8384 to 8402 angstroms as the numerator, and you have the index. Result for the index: 1.0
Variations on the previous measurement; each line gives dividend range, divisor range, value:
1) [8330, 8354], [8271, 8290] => 0.97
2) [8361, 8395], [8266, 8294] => 0.97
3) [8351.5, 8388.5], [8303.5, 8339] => 1.00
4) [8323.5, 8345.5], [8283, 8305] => 0.97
